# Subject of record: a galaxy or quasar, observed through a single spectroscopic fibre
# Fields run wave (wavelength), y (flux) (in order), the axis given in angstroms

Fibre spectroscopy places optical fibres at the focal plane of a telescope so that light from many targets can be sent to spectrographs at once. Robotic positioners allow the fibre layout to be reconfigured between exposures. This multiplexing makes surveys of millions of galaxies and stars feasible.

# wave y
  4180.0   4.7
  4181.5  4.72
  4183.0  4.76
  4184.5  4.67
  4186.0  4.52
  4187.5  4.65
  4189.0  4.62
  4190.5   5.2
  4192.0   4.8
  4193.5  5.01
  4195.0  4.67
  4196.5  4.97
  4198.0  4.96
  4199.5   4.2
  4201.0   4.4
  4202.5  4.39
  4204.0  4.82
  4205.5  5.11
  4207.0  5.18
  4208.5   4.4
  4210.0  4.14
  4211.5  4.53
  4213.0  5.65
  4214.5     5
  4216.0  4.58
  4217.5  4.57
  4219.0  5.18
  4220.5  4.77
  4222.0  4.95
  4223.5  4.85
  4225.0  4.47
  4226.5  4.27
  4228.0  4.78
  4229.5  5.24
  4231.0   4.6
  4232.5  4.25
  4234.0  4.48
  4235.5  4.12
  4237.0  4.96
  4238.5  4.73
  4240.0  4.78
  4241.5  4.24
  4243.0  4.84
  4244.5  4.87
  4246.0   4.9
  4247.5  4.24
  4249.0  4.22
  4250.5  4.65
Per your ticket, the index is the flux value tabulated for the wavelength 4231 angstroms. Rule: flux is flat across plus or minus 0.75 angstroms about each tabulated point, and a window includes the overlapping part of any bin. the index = 4.6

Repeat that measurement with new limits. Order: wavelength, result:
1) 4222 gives 4.95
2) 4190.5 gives 5.2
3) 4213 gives 5.65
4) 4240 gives 4.78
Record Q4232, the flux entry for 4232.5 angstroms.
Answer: 4.25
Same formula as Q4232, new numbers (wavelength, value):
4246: 4.9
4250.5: 4.65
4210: 4.14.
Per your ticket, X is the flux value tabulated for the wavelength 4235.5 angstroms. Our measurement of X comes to 4.12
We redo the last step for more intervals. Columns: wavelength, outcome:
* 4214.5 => 5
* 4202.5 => 4.39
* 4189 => 4.62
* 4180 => 4.7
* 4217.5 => 4.57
